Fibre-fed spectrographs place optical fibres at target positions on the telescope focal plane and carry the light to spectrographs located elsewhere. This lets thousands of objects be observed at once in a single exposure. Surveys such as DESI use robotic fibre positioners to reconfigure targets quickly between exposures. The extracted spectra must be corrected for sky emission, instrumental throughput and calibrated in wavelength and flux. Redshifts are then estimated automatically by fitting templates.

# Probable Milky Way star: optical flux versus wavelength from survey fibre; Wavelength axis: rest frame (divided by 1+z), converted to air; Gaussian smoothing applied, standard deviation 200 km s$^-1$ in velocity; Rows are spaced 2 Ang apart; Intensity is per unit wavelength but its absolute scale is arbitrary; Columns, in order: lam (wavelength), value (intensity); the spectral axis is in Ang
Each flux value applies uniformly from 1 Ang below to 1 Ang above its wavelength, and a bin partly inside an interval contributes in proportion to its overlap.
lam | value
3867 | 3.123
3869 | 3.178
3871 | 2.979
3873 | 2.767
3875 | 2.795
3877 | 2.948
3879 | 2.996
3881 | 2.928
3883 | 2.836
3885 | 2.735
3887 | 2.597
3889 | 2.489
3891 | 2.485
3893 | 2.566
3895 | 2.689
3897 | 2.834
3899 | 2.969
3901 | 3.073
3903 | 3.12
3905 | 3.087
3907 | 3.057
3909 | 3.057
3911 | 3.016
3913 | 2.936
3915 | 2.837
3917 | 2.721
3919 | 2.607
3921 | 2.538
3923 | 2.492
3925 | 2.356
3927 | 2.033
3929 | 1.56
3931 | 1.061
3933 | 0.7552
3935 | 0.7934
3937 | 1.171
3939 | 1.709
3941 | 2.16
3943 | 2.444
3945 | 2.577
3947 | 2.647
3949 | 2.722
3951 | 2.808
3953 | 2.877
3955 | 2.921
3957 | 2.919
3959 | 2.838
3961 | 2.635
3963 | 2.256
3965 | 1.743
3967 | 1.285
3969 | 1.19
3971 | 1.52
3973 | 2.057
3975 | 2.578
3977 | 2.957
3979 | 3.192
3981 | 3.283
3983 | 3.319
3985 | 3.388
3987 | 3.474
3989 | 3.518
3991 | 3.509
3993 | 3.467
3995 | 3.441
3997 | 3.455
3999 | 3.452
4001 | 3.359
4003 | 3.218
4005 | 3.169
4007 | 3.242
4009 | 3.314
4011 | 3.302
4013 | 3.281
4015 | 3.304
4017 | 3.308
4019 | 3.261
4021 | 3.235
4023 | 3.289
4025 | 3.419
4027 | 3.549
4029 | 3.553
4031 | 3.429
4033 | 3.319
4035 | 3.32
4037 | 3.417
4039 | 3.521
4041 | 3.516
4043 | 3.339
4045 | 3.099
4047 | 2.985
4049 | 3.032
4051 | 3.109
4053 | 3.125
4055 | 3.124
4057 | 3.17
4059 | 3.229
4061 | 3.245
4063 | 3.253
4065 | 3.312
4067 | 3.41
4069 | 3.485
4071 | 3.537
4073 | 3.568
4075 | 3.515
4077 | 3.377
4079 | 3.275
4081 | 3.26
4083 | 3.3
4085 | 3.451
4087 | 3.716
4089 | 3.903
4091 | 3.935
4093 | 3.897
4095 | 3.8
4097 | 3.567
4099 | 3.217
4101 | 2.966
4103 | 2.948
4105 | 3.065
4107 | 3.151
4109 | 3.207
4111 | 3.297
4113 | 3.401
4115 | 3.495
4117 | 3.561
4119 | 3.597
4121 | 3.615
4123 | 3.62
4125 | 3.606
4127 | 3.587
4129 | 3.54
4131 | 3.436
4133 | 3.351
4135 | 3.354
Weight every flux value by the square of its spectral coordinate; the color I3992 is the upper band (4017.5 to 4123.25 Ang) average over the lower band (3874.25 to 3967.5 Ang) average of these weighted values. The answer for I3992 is 1.46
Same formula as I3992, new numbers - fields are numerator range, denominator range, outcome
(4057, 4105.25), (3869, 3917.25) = 1.31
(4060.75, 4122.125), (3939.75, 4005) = 1.30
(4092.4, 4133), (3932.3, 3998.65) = 1.44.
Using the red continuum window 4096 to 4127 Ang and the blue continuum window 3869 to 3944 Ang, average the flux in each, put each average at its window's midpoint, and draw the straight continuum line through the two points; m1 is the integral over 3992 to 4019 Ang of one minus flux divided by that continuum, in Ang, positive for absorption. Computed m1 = -3.83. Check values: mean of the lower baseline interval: 2.5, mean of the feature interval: 3.33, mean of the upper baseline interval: 3.36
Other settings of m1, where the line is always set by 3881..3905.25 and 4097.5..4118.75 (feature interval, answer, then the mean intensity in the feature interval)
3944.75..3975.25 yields 6.2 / 2.34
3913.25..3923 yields 0.6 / 2.68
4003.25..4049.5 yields -3.6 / 3.31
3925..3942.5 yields 8.4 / 1.49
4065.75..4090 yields -2.2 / 3.48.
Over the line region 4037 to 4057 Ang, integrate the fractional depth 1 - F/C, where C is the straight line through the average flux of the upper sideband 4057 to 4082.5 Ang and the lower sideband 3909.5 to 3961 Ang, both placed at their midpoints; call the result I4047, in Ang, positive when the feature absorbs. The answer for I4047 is -0.2 Ang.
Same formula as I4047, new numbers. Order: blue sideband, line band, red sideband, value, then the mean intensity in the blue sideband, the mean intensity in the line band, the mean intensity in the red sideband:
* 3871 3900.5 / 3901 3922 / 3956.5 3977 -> -2.76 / 2.77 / 2.91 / 2.12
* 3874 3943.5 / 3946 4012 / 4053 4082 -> -0.46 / 2.47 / 2.88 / 3.33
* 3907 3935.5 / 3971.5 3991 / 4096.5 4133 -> -3.45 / 2.25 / 3.07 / 3.38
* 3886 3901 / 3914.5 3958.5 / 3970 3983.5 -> 7.69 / 2.69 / 2.21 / 2.68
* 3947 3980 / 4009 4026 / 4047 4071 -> -2.52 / 2.41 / 3.3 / 3.23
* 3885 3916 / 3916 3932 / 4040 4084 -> 4.07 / 2.85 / 2.17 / 3.28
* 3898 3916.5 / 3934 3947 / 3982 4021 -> 5.23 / 3.01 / 1.87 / 3.35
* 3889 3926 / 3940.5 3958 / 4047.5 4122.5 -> 1.45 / 2.79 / 2.69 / 3.38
